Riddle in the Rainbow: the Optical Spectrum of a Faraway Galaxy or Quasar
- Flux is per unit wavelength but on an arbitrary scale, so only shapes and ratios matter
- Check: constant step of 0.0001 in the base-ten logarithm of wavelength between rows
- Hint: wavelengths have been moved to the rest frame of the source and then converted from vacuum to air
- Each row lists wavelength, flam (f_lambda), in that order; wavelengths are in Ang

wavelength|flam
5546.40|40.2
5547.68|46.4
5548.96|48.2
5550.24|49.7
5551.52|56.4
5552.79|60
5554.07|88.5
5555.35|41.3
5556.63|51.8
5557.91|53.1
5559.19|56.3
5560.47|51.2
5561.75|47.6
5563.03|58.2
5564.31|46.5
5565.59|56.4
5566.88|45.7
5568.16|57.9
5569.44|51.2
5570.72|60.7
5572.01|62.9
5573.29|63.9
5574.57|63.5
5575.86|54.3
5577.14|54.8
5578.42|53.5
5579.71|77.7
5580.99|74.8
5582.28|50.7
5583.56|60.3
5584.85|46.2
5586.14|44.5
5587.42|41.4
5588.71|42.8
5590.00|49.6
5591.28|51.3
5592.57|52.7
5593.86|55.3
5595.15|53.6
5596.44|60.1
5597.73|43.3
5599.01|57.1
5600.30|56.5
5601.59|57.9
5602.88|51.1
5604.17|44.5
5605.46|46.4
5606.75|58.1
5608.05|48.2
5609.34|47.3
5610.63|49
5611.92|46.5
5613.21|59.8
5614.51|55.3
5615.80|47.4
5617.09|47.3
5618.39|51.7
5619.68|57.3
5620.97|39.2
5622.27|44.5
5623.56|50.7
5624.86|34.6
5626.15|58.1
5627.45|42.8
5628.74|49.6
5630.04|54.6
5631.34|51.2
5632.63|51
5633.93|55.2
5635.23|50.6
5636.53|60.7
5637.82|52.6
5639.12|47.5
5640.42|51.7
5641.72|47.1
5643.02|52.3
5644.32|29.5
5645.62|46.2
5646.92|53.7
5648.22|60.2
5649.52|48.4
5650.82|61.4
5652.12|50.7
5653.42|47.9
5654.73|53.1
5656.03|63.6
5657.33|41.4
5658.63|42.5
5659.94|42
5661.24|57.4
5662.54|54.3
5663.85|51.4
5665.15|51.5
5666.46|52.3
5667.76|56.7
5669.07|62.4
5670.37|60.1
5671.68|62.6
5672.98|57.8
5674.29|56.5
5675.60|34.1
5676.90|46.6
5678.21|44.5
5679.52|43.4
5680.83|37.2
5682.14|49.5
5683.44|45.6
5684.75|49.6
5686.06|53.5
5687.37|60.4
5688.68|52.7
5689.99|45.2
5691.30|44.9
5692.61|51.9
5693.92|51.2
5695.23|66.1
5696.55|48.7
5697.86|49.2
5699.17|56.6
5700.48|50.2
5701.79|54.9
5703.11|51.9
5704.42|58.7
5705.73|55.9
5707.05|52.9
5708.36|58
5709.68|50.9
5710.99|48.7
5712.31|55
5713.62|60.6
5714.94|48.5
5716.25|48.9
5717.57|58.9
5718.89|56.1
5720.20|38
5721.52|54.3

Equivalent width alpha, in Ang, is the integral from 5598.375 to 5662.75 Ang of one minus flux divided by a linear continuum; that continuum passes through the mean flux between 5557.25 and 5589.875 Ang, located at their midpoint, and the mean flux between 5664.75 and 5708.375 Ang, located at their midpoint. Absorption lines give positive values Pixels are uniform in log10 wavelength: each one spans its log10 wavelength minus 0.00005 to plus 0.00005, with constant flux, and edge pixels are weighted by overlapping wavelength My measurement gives 3.6 Ang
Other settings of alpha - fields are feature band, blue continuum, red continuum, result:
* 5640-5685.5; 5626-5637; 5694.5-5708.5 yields 2.5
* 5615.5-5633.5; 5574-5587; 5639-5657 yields 1.5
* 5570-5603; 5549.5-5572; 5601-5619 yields -1.7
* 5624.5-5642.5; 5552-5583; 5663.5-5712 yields 1.2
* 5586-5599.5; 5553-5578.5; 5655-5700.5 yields 1.1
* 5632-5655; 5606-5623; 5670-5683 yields -0.7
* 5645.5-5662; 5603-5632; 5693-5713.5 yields -0.1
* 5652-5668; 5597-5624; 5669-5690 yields -0.2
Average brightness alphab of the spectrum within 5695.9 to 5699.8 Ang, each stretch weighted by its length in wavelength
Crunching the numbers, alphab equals 51.5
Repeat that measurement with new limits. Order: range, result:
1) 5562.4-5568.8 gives 52.9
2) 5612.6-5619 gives 52.2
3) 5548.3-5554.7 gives 60.5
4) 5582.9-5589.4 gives 47.1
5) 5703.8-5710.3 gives 55.3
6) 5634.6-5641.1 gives 52.6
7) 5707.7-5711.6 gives 52.6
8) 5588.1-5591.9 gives 48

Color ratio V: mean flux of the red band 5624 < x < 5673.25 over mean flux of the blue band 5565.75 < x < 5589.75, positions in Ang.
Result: 0.9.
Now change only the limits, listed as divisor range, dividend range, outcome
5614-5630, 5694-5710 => 1.12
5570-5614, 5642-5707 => 0.95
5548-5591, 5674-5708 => 0.92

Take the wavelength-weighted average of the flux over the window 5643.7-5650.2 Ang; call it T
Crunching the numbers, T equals 47.8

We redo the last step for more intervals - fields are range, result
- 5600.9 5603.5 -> 54.6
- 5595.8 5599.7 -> 53.6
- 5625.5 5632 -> 51.3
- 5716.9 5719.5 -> 57.3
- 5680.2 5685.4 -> 45.6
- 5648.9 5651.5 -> 55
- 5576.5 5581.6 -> 65.2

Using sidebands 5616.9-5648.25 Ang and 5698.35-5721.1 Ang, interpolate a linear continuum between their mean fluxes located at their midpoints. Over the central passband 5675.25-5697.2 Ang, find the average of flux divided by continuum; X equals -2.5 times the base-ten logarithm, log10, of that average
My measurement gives 0.07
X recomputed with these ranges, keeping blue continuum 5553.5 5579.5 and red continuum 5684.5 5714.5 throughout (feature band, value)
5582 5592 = 0.16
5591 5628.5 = 0.10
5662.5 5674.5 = -0.05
